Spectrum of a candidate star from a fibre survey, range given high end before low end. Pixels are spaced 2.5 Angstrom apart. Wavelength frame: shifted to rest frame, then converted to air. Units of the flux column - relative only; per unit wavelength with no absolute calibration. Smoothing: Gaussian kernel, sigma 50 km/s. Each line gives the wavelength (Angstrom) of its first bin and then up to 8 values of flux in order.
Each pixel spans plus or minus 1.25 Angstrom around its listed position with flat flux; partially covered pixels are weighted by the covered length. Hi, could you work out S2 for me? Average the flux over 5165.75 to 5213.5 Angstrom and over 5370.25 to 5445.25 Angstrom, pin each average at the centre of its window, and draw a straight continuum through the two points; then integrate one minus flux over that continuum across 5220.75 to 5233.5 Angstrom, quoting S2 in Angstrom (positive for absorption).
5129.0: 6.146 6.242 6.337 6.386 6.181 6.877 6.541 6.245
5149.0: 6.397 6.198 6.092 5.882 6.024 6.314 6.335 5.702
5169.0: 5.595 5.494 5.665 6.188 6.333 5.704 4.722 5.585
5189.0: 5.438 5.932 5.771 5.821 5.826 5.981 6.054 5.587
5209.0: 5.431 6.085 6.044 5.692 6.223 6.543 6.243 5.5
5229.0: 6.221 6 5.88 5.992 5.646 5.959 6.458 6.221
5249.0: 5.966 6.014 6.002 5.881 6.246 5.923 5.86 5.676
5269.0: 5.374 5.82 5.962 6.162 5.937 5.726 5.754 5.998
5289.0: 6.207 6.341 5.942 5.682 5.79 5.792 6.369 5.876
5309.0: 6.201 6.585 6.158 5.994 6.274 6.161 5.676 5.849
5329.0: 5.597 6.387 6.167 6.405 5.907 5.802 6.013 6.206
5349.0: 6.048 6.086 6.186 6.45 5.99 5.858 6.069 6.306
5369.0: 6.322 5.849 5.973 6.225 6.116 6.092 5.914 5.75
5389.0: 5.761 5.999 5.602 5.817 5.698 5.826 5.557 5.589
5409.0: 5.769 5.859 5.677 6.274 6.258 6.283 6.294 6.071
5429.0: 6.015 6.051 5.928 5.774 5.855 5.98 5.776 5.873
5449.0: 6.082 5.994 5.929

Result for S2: -0.7 Angstrom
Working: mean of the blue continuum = 5.74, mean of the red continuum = 5.92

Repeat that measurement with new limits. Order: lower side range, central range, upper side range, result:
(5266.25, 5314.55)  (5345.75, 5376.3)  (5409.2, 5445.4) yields -0.7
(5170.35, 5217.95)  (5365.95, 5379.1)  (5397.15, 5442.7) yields -0.5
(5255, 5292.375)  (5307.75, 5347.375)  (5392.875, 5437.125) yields -1.1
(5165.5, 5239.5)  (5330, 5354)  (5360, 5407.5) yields -0.9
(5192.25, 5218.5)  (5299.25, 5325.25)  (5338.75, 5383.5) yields -0.4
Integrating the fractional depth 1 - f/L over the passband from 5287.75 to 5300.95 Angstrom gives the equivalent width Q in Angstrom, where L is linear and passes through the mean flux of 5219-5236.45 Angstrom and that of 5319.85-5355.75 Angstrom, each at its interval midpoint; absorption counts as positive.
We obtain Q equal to 0.16 Angstrom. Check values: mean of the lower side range 6.07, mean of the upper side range 6.04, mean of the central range 5.98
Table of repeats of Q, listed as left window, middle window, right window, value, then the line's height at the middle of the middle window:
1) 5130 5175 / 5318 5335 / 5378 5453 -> -0.05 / 5.99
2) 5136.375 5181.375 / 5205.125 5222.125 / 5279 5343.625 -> 0.45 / 6.08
